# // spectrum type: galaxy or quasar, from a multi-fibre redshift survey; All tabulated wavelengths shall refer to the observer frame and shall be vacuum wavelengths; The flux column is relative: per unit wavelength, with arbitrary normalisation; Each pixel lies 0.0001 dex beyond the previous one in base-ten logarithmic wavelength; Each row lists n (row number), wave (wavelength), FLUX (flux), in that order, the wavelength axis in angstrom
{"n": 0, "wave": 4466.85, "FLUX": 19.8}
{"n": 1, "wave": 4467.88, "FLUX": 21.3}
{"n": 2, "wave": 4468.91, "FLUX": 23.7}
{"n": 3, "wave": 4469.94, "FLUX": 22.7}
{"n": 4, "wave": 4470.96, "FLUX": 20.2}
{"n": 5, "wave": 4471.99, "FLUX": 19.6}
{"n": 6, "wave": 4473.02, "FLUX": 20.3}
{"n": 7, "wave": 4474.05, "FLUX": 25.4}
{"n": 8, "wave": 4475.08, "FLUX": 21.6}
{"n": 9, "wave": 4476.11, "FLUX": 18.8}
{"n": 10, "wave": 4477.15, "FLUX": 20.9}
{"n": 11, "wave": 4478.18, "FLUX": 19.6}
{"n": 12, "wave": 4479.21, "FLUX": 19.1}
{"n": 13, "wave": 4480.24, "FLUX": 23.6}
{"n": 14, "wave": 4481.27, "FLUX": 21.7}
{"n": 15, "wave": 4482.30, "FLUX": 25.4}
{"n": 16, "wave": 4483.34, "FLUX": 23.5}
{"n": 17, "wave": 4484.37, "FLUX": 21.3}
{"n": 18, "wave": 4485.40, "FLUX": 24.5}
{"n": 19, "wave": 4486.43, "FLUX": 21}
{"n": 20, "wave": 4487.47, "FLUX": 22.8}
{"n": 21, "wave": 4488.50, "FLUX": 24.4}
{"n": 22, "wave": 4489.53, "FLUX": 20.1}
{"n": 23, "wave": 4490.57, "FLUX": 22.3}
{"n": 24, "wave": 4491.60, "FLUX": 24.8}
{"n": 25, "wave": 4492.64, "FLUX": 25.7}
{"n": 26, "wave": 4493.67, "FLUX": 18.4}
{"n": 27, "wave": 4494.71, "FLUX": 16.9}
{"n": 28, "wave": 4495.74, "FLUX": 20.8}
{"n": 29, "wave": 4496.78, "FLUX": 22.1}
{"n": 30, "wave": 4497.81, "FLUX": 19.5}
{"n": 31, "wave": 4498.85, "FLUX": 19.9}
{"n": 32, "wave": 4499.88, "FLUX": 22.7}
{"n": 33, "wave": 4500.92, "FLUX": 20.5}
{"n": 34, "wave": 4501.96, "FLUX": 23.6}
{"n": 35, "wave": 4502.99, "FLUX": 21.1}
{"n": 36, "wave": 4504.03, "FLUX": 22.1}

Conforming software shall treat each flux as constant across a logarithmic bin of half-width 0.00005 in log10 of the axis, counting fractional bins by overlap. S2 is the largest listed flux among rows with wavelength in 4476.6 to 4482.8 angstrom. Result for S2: 25.4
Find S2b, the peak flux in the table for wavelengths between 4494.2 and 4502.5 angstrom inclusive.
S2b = 23.6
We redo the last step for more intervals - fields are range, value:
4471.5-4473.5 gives 20.3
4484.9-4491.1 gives 24.5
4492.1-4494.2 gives 25.7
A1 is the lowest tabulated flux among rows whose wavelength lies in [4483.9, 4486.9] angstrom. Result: 21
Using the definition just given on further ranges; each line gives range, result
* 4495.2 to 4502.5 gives 19.5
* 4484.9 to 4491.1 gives 20.1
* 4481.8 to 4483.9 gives 23.5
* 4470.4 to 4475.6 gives 19.6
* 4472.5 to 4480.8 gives 18.8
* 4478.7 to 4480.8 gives 19.1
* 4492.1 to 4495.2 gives 16.9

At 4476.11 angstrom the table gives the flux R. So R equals 18.8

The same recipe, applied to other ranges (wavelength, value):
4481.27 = 21.7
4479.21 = 19.1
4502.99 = 21.1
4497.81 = 19.5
